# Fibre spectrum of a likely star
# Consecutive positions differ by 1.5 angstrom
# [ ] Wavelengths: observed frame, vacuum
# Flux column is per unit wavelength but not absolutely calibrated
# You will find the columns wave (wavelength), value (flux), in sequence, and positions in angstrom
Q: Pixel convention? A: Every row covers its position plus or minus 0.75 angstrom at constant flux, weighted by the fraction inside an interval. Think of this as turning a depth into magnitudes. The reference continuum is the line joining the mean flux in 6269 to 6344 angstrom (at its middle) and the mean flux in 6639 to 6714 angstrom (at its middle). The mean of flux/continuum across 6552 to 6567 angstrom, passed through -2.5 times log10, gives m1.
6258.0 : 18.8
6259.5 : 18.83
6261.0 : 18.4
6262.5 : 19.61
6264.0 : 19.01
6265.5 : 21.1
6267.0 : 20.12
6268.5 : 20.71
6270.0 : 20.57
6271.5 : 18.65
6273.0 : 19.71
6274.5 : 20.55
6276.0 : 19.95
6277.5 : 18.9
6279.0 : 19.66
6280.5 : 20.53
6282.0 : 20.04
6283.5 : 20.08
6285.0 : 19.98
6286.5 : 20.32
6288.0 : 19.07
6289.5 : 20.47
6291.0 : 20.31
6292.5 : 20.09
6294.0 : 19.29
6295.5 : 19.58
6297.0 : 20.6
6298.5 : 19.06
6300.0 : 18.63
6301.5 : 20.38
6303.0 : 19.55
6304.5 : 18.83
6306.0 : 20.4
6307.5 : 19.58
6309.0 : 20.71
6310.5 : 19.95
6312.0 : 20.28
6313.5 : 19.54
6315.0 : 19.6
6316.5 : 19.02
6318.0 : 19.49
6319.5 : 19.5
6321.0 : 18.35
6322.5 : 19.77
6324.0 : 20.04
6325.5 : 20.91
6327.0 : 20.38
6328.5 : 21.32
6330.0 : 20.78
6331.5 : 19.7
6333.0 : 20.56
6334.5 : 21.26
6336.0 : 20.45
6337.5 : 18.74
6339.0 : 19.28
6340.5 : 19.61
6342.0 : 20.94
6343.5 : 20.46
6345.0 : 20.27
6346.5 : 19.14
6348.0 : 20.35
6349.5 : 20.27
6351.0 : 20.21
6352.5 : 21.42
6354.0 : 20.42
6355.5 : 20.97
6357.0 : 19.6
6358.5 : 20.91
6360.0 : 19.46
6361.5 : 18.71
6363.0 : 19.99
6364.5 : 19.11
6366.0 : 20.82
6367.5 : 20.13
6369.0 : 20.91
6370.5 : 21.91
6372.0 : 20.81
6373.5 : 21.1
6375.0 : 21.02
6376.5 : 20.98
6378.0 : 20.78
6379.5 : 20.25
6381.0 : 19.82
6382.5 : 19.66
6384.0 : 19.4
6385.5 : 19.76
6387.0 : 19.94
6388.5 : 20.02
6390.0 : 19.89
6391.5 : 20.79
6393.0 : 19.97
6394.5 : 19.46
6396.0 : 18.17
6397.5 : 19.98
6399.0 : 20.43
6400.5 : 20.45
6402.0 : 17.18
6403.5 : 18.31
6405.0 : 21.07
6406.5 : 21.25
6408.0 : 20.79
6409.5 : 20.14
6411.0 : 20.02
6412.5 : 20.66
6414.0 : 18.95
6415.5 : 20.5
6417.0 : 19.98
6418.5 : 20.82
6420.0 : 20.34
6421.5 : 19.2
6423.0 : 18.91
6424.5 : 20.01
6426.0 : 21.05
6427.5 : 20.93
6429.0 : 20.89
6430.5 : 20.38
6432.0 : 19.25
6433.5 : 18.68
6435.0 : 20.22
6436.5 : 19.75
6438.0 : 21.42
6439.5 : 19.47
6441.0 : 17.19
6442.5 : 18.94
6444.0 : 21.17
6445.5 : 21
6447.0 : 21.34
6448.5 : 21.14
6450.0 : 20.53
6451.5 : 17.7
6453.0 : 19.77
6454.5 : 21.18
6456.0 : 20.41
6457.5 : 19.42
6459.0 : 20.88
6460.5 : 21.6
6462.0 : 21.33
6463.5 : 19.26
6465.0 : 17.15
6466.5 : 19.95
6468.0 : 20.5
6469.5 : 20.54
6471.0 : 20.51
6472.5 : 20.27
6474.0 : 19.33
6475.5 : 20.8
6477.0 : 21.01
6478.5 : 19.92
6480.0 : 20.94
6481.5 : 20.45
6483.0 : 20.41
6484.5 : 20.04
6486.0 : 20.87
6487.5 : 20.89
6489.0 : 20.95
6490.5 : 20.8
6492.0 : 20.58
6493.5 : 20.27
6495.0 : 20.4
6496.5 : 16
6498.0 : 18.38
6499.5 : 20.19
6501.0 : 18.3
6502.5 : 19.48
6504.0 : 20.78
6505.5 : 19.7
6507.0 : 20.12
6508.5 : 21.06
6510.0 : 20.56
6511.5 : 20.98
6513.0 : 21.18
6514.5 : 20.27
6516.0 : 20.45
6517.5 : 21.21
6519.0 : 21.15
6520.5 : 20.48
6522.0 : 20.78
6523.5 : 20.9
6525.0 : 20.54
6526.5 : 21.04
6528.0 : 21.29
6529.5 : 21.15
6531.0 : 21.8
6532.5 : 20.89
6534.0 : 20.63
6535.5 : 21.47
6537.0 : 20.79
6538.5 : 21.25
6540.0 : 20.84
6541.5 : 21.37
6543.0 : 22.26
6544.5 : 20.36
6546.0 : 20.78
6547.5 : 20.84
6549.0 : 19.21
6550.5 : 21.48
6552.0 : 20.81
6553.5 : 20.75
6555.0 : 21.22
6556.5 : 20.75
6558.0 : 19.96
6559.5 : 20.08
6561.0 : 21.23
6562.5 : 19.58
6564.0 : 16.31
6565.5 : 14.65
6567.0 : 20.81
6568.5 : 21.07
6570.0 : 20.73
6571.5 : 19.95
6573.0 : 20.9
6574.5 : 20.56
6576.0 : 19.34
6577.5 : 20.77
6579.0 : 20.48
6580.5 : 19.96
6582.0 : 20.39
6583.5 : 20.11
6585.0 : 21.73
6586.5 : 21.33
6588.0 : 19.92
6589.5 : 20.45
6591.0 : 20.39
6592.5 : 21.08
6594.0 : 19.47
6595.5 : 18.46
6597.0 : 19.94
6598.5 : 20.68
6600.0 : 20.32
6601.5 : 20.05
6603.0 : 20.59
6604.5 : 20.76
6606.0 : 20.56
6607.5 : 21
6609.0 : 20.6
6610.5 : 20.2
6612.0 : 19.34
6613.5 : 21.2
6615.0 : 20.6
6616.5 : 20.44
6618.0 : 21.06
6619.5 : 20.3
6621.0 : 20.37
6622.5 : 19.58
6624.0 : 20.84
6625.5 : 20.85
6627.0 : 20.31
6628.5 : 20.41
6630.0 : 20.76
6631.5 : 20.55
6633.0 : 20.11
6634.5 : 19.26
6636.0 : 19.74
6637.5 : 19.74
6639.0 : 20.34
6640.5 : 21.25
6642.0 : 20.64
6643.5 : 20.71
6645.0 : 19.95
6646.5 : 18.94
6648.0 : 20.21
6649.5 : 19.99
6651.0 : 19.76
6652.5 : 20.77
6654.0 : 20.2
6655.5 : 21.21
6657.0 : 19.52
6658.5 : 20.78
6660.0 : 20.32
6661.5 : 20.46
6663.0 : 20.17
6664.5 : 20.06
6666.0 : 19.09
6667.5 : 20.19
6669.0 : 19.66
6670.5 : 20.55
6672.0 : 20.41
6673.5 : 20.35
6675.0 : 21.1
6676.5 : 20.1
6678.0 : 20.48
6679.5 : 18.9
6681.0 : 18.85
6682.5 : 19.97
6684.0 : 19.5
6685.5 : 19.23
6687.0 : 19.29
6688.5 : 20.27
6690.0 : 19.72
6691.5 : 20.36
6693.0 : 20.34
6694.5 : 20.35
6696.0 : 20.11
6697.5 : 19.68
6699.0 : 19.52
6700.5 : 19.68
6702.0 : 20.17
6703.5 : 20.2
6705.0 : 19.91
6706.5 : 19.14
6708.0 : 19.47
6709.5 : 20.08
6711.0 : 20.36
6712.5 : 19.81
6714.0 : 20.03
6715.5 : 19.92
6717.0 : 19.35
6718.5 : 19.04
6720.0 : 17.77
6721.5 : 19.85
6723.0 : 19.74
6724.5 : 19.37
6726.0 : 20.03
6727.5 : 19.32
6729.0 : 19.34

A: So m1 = 0.03 mag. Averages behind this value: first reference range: 19.9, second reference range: 20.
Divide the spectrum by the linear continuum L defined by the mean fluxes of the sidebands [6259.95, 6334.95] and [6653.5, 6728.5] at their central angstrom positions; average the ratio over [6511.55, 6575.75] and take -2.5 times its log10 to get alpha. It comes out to -0.04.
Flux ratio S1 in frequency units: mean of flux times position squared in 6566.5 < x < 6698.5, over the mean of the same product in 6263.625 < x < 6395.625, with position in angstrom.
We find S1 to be 1.11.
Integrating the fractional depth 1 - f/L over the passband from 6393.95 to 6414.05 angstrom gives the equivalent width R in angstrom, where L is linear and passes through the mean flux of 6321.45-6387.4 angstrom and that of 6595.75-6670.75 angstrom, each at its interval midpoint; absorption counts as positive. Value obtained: 0.5 angstrom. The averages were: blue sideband 20.3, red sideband 20.3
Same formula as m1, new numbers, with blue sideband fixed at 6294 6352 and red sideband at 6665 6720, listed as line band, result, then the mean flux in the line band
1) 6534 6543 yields -0.070 mag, 21.2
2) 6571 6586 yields -0.031 mag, 20.4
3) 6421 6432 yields -0.013 mag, 20.2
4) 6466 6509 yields -0.012 mag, 20.1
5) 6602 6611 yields -0.040 mag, 20.6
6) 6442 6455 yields -0.023 mag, 20.3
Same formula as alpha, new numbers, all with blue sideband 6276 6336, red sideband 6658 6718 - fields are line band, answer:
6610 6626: -0.03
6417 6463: -0.01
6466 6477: -0.02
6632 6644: -0.02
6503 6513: -0.03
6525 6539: -0.06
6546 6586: -0.01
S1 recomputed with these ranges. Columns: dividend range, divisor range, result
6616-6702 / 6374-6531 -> 1.06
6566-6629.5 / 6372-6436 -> 1.08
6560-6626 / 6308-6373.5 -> 1.08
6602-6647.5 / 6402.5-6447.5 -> 1.08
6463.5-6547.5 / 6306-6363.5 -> 1.08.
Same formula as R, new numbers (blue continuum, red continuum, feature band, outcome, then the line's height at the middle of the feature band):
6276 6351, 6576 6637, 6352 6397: -0.42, 20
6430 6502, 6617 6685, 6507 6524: -0.61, 20.1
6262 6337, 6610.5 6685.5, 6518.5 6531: -0.54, 20.1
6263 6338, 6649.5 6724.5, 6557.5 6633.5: -1.17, 19.9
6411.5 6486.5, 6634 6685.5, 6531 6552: -0.89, 20.1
